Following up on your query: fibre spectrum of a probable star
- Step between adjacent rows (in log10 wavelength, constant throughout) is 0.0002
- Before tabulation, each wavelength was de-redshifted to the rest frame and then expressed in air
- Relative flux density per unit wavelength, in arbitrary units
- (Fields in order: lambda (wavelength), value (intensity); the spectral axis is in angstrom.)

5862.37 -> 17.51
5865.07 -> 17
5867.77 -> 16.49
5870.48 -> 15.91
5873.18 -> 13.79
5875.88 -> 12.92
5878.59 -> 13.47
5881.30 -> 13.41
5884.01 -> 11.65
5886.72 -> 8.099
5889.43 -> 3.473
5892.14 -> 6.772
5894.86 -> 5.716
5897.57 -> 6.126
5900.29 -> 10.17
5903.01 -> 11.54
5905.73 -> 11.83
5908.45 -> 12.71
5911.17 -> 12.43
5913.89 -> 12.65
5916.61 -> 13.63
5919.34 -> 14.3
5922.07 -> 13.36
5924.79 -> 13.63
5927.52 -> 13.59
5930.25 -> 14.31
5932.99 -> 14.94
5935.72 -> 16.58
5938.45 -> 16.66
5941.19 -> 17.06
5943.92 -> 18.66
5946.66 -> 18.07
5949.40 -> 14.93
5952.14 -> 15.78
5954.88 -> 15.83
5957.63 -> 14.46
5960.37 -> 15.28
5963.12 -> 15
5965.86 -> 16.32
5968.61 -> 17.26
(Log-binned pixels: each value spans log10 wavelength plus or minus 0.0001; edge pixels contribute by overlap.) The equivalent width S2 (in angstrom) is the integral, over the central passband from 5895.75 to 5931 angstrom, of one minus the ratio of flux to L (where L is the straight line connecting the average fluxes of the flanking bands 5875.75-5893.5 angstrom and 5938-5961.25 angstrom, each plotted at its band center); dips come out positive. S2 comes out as 1.5 angstrom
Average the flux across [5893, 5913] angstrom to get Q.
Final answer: 10.1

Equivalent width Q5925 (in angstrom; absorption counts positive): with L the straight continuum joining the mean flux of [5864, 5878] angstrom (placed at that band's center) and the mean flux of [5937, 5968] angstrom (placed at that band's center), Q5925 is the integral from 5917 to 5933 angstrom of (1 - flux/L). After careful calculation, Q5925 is 1.93 angstrom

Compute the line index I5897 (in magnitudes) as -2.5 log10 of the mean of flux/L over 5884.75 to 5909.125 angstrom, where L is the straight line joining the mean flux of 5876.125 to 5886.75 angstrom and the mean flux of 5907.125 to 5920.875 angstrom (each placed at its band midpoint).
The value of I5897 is 0.44 mag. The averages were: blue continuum 12.2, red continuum 13.1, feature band 8.46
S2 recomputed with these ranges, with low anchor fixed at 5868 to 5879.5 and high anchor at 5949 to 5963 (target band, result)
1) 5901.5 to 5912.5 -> 1.9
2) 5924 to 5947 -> -1.4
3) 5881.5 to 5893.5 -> 5.3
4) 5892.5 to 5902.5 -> 4.8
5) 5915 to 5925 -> 0.8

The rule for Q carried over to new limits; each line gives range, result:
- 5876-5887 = 12.1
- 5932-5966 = 16.1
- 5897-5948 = 13.9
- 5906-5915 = 12.5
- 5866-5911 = 11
